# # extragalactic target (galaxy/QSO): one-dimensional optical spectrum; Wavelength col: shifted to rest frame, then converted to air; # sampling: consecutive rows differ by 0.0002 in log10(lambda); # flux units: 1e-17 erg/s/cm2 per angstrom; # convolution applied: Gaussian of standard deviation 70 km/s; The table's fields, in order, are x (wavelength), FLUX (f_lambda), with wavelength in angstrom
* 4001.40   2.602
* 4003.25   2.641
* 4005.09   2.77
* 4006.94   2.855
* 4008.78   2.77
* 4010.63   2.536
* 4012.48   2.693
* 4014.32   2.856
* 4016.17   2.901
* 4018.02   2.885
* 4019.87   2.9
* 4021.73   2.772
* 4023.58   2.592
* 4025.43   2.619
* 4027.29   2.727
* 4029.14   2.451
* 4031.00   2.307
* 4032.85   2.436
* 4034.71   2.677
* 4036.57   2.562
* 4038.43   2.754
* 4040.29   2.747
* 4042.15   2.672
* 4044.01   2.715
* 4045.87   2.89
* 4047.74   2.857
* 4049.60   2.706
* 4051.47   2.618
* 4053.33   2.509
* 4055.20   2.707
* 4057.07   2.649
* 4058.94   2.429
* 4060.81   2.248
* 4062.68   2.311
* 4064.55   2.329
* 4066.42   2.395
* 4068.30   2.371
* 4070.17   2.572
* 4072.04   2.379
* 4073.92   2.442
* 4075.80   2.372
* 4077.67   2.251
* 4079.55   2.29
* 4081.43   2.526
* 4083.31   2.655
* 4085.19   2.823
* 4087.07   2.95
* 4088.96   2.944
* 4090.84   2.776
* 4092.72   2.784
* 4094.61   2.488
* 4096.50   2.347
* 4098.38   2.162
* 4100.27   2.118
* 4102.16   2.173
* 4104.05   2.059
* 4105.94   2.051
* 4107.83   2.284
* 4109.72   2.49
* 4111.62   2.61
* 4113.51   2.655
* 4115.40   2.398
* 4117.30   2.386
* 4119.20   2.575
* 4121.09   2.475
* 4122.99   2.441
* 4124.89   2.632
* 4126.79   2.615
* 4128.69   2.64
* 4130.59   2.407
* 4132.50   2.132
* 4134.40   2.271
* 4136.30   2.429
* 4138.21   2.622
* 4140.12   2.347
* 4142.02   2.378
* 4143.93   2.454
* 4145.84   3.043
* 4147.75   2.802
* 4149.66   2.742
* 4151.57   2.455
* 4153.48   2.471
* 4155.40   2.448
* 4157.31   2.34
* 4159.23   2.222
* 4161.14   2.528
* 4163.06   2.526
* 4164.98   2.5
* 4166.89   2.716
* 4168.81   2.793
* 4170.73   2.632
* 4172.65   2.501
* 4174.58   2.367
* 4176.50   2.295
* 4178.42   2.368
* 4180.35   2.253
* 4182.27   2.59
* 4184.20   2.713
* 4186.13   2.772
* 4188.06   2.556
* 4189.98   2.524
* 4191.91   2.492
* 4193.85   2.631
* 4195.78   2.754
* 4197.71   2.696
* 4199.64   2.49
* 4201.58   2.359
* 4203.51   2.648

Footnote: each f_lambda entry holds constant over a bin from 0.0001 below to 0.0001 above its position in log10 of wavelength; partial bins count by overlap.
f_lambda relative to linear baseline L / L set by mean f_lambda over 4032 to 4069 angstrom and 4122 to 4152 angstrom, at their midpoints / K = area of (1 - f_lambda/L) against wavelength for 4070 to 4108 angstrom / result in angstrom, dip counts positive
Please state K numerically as 1.6 angstrom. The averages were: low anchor 2.58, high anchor 2.53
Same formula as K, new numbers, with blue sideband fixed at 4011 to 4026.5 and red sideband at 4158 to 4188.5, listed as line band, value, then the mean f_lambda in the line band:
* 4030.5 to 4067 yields 1.9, 2.58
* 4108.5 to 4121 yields 0.5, 2.51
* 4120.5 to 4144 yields 1.2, 2.45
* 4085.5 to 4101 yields 0.4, 2.59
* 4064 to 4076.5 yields 1.3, 2.41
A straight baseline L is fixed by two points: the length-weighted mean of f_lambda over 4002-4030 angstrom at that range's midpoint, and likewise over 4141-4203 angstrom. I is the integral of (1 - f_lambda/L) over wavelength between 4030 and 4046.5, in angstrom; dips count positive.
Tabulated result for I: 0.4 angstrom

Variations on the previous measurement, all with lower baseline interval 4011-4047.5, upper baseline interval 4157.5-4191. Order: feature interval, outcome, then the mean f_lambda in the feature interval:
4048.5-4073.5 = 1.6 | 2.48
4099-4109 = 1.8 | 2.15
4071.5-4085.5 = 1.0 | 2.45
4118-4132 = 0.3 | 2.52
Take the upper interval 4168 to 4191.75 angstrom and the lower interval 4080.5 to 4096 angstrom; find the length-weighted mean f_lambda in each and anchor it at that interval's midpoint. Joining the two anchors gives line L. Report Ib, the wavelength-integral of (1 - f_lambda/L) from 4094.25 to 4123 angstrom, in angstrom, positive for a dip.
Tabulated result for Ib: 3.6 angstrom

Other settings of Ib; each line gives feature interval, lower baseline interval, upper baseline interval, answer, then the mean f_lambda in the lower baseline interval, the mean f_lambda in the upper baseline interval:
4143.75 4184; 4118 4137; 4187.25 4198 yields 0.2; 2.46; 2.61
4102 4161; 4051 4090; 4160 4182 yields 1.1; 2.51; 2.5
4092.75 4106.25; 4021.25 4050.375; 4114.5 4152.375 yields 1.7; 2.65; 2.51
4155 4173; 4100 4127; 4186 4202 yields -0.1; 2.4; 2.58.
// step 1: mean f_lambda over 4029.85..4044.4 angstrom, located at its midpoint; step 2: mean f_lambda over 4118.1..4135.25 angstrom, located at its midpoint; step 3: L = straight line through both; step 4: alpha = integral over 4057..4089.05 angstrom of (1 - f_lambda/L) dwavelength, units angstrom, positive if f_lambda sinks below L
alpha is 0.83 angstrom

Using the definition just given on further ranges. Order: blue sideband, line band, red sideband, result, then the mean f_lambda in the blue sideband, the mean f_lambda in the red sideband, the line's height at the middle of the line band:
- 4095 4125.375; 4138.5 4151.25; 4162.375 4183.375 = -0.9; 2.36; 2.5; 2.44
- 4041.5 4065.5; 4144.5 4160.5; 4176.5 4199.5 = 0.0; 2.59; 2.56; 2.57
